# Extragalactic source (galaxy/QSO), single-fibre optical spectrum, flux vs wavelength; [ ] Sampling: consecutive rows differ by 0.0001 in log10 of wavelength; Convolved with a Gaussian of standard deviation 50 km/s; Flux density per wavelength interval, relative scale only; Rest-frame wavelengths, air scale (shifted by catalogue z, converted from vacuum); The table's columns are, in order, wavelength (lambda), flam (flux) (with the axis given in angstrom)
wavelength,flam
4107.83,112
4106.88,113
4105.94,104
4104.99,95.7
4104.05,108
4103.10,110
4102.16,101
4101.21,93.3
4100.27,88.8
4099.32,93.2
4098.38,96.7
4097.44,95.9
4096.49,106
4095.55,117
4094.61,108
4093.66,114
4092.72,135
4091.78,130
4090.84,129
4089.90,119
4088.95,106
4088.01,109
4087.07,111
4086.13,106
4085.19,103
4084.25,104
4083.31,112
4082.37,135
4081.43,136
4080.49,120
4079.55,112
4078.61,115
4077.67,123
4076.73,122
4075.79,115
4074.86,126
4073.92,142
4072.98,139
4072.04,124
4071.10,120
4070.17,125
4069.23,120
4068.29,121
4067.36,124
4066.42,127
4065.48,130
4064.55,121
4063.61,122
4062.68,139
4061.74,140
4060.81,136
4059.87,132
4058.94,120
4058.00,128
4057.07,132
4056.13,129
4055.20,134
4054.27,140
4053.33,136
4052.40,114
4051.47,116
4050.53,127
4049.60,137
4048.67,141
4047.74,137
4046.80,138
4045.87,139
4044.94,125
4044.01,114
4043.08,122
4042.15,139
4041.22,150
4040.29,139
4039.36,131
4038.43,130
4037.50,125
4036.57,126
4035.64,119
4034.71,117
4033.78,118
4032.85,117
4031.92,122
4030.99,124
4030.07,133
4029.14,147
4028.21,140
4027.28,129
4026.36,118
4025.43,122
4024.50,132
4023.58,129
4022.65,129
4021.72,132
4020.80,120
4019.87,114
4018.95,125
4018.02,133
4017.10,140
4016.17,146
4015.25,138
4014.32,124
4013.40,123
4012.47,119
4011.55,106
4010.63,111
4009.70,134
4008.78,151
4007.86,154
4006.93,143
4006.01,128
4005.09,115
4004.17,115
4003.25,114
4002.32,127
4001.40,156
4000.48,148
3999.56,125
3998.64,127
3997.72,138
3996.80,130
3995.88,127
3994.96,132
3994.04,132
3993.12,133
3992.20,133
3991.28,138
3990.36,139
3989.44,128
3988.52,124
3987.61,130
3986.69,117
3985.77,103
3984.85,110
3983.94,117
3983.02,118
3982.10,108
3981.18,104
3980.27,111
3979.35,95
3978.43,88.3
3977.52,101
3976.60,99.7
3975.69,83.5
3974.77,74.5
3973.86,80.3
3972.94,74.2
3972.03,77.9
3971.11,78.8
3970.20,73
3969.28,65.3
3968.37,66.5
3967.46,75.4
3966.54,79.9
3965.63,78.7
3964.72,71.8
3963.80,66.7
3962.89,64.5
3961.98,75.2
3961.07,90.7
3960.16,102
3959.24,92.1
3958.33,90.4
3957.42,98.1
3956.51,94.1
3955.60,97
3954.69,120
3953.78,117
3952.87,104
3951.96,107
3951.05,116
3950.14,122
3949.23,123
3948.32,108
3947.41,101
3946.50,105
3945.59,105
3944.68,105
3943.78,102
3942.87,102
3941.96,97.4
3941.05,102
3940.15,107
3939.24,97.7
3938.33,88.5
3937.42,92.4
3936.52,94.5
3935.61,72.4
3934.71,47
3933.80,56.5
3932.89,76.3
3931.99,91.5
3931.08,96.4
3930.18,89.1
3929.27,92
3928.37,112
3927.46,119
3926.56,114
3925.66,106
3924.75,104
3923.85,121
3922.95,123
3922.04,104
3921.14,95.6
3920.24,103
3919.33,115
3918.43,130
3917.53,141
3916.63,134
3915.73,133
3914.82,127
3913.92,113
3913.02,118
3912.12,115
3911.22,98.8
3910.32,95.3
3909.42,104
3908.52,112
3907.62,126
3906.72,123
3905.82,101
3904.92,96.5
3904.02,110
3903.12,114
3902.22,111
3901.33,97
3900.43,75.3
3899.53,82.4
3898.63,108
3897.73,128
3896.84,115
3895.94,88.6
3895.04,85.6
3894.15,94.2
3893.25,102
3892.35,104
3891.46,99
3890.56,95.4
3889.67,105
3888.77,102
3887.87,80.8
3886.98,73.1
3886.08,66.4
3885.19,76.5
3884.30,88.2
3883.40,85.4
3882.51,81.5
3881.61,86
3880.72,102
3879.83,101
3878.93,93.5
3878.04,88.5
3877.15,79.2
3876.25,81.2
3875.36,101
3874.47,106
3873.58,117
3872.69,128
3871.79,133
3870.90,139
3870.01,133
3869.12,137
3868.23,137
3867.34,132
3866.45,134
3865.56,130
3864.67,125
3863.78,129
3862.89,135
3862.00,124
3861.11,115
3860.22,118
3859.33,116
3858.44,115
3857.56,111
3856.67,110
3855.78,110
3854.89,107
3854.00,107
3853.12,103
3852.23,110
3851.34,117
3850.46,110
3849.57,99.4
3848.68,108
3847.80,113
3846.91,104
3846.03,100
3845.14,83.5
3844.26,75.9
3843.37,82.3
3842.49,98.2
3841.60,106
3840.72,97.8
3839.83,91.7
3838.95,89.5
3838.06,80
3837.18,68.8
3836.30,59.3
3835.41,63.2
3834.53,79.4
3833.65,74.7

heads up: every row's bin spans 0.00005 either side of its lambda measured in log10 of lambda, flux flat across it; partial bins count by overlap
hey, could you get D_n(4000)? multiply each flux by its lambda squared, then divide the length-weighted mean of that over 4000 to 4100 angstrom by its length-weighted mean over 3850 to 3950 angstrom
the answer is 1.3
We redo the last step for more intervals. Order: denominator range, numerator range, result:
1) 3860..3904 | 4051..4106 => 1.25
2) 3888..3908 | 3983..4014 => 1.31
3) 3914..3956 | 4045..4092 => 1.28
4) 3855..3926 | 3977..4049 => 1.24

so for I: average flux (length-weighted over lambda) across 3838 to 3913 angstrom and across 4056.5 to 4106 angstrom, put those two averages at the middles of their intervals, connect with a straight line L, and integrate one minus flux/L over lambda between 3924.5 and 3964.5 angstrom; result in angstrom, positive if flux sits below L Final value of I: 4.6 angstrom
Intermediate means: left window 105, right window 118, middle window 96.7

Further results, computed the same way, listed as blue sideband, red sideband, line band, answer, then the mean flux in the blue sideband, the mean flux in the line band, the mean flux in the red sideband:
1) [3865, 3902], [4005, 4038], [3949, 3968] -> 3.6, 102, 94.1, 128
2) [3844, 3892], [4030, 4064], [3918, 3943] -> 3.6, 107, 98.1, 129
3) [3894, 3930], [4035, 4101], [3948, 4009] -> 4.1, 110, 108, 123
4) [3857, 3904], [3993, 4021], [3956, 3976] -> 6.9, 106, 79.7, 130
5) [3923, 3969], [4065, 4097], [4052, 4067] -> -1.8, 95.3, 130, 120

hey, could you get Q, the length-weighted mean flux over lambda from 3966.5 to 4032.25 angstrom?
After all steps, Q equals 118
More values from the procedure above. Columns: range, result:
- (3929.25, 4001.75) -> 101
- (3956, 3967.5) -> 83.4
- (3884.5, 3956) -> 103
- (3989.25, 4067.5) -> 130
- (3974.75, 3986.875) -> 103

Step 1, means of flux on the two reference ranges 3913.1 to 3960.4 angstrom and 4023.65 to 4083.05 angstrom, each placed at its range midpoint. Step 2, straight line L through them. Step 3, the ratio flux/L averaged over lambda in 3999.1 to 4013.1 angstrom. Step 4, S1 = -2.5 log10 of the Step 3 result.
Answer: -0.10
